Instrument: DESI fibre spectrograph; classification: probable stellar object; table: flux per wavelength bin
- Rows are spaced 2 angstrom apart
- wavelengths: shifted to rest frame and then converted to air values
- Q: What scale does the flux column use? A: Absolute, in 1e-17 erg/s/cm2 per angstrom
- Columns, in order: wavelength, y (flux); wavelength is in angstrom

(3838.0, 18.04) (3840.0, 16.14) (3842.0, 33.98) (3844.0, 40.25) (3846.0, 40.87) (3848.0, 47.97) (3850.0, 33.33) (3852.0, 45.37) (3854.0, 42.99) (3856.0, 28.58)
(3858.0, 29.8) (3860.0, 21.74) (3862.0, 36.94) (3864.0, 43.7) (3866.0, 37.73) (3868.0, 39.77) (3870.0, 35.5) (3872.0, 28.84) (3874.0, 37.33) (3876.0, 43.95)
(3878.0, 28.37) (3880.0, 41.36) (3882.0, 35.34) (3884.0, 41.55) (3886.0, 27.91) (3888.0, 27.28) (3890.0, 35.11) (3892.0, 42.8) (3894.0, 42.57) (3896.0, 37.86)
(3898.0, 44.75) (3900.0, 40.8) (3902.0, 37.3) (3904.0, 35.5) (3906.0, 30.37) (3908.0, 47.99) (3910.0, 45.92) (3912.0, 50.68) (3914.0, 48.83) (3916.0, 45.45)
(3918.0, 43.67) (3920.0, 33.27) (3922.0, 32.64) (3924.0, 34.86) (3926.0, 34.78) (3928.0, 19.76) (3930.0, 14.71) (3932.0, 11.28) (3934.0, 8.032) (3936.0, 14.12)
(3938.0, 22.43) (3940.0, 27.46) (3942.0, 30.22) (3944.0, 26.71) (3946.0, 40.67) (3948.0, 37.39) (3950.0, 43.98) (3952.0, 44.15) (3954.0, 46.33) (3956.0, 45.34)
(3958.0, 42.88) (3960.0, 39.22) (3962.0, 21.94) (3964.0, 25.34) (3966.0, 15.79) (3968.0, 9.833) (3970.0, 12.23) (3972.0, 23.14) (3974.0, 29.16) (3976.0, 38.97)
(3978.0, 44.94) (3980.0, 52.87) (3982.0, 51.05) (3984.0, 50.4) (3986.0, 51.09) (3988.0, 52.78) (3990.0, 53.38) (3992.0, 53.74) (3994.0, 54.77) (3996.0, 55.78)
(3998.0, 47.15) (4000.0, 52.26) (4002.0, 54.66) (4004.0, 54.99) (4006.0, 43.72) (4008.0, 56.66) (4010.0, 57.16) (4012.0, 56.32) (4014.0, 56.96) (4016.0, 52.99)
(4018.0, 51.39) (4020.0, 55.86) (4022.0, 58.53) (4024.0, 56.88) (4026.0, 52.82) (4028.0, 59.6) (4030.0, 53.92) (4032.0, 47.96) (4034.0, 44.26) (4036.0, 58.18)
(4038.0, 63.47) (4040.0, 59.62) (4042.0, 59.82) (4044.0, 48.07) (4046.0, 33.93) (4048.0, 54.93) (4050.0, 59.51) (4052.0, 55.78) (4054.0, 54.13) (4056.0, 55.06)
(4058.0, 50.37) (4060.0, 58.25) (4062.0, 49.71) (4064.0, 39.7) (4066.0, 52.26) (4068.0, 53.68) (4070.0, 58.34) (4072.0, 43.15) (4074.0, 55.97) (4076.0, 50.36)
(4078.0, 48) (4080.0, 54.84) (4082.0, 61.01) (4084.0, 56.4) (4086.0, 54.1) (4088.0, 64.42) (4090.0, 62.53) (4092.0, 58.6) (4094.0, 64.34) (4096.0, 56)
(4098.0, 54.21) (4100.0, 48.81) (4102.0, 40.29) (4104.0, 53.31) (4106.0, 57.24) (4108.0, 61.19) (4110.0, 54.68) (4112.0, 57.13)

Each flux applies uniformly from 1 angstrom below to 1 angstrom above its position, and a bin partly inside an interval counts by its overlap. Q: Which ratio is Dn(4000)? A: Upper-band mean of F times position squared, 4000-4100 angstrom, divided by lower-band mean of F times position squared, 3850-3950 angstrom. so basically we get 1.7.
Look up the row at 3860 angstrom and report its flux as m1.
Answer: 21.74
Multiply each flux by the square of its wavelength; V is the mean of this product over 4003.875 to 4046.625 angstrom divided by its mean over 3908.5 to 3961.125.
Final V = 1.7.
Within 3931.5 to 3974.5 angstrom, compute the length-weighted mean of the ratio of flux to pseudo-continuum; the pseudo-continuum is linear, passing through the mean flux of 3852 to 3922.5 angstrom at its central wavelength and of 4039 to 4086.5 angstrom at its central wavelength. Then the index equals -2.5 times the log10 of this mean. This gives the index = 0.47 mag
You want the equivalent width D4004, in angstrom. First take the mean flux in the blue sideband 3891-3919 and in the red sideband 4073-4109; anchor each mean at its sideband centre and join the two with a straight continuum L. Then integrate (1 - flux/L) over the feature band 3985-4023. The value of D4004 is -3.2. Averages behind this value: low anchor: 42.5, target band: 53.7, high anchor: 55.6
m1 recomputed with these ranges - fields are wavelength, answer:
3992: 53.74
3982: 51.05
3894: 42.57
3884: 41.55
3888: 27.28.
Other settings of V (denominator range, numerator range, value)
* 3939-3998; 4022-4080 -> 1.42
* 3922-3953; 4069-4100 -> 2.18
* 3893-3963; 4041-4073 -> 1.58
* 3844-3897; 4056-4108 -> 1.63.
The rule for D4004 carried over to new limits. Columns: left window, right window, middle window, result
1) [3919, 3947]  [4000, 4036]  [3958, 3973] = 5.48 angstrom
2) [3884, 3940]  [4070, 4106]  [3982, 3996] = -3.22 angstrom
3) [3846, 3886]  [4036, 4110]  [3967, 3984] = 4.56 angstrom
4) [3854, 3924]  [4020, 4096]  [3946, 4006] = 6.37 angstrom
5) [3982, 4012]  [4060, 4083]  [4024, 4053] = -0.86 angstrom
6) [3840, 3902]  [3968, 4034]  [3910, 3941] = 8.66 angstrom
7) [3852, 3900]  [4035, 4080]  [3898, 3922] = -1.22 angstrom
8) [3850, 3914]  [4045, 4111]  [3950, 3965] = 1.90 angstrom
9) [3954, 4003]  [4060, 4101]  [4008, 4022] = -2.99 angstrom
